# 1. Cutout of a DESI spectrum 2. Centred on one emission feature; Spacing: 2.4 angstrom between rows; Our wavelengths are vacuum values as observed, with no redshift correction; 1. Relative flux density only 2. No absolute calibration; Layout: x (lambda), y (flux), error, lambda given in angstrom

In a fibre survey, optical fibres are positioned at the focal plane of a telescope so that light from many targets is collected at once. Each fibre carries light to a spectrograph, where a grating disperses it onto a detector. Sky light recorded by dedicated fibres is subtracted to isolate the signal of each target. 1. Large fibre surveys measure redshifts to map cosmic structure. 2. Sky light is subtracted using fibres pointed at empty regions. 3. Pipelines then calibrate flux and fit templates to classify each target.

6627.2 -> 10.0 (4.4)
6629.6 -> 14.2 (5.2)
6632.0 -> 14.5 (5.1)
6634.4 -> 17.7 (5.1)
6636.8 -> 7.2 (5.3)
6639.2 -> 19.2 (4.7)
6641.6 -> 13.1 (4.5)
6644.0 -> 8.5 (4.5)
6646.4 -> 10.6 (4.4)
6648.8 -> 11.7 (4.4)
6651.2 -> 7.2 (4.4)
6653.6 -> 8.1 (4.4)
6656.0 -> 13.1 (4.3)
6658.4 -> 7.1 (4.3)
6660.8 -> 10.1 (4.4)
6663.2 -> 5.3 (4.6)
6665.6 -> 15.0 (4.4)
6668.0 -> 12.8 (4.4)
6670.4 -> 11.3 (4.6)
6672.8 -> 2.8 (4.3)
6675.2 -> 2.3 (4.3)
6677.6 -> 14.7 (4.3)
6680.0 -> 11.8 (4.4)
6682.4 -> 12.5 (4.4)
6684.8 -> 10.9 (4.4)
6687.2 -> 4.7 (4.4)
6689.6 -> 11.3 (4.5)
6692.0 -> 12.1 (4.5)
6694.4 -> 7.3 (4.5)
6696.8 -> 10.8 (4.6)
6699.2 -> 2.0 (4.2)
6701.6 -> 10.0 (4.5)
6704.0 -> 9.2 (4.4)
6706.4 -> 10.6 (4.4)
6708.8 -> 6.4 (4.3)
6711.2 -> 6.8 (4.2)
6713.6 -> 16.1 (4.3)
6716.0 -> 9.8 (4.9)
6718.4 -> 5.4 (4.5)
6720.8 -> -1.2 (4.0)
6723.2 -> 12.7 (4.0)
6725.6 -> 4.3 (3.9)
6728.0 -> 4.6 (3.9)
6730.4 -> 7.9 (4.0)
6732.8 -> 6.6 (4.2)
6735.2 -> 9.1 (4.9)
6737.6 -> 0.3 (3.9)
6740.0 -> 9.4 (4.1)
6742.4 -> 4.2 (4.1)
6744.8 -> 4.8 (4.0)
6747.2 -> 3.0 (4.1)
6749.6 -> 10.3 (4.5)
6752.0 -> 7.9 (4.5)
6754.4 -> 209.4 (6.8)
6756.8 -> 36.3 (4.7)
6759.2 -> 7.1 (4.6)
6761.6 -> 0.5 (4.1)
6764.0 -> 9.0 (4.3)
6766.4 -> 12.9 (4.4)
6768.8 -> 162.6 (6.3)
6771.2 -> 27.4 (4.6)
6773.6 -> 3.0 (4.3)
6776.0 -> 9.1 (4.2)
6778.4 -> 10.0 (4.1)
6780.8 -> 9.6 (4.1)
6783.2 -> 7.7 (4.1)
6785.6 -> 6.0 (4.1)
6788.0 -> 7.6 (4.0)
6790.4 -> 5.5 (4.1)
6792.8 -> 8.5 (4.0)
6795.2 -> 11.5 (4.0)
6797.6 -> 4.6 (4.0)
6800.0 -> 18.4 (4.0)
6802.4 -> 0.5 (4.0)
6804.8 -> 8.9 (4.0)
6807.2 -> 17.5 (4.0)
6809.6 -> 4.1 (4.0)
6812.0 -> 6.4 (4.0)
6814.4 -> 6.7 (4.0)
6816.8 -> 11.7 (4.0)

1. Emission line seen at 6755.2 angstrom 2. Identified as [S II]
